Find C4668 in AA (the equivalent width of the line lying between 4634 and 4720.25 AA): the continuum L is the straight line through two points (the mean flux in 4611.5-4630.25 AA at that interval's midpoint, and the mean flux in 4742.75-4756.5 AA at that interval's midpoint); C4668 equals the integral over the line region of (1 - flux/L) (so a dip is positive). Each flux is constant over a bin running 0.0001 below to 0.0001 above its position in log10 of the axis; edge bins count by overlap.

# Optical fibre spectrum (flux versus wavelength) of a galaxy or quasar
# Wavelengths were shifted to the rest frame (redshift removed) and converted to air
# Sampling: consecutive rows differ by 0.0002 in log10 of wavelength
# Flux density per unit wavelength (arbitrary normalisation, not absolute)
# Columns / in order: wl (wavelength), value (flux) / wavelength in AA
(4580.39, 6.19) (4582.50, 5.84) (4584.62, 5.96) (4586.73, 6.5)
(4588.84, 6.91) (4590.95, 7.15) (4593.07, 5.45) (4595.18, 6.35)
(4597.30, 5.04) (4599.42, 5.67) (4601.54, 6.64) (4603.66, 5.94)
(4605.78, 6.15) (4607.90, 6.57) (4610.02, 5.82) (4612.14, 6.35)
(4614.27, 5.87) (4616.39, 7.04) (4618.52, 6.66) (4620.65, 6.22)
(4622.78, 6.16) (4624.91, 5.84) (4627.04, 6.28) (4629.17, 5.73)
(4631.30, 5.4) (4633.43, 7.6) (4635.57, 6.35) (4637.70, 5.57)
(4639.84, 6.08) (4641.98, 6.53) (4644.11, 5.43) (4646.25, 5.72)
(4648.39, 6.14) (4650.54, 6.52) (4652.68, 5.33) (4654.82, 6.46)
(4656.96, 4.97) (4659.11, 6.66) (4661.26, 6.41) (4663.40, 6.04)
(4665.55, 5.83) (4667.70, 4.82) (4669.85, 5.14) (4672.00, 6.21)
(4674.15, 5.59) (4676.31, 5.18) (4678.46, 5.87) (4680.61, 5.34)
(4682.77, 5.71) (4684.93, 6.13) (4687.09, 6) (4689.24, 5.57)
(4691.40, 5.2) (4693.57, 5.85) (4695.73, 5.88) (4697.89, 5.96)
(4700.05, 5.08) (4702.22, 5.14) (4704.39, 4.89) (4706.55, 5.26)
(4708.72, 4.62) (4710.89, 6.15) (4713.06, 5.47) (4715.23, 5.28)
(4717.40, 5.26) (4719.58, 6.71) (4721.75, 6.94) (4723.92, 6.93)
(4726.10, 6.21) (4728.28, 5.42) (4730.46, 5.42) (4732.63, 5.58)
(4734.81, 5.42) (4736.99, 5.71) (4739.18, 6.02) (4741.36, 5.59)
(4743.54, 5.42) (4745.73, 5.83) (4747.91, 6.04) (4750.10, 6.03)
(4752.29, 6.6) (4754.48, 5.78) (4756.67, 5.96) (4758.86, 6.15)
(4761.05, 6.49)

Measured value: 5.7 AA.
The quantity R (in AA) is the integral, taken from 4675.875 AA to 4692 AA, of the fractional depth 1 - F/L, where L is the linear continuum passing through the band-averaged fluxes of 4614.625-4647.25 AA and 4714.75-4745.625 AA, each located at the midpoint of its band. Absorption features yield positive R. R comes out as 0.9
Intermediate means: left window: 6.17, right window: 5.86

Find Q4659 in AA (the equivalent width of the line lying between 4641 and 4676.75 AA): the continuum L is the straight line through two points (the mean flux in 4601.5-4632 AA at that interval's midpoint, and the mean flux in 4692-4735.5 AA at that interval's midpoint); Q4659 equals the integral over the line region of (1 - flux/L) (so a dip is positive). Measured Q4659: 0.7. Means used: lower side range 6.17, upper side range 5.67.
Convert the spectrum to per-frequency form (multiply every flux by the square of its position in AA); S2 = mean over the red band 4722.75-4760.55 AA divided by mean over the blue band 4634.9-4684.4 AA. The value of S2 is 1.1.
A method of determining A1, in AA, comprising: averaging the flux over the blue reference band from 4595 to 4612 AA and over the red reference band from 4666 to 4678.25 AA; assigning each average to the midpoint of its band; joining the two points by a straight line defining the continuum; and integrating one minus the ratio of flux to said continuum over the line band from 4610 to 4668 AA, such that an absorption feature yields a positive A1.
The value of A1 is -3.7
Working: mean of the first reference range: 6.02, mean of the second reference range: 5.44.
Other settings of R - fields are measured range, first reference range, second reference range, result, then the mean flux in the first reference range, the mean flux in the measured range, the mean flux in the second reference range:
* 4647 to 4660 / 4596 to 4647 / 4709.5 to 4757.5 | 0.11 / 6.11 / 6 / 5.89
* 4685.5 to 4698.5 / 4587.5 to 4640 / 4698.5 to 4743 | 0.11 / 6.2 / 5.75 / 5.66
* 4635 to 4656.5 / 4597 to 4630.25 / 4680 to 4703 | -0.14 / 6.15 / 5.98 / 5.63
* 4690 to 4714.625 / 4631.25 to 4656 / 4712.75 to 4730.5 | 2.57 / 6.12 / 5.41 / 6.01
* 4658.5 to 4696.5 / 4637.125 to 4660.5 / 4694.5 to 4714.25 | -0.47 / 5.96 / 5.73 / 5.39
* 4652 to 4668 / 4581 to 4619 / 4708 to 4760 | 0.48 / 6.21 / 5.88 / 5.87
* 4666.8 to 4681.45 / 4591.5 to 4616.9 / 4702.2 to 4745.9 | 0.98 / 6.08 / 5.46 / 5.69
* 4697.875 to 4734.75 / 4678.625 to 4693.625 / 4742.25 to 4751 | 0.66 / 5.68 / 5.65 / 5.82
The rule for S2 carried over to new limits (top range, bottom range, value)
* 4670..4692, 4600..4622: 0.93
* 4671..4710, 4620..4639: 0.93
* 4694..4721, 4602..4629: 0.92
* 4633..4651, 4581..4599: 1.03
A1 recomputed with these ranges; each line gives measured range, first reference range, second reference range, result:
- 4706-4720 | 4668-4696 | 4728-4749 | 0.39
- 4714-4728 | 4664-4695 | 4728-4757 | -1.09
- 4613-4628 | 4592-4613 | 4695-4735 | -0.89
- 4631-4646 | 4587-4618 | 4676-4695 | -0.41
